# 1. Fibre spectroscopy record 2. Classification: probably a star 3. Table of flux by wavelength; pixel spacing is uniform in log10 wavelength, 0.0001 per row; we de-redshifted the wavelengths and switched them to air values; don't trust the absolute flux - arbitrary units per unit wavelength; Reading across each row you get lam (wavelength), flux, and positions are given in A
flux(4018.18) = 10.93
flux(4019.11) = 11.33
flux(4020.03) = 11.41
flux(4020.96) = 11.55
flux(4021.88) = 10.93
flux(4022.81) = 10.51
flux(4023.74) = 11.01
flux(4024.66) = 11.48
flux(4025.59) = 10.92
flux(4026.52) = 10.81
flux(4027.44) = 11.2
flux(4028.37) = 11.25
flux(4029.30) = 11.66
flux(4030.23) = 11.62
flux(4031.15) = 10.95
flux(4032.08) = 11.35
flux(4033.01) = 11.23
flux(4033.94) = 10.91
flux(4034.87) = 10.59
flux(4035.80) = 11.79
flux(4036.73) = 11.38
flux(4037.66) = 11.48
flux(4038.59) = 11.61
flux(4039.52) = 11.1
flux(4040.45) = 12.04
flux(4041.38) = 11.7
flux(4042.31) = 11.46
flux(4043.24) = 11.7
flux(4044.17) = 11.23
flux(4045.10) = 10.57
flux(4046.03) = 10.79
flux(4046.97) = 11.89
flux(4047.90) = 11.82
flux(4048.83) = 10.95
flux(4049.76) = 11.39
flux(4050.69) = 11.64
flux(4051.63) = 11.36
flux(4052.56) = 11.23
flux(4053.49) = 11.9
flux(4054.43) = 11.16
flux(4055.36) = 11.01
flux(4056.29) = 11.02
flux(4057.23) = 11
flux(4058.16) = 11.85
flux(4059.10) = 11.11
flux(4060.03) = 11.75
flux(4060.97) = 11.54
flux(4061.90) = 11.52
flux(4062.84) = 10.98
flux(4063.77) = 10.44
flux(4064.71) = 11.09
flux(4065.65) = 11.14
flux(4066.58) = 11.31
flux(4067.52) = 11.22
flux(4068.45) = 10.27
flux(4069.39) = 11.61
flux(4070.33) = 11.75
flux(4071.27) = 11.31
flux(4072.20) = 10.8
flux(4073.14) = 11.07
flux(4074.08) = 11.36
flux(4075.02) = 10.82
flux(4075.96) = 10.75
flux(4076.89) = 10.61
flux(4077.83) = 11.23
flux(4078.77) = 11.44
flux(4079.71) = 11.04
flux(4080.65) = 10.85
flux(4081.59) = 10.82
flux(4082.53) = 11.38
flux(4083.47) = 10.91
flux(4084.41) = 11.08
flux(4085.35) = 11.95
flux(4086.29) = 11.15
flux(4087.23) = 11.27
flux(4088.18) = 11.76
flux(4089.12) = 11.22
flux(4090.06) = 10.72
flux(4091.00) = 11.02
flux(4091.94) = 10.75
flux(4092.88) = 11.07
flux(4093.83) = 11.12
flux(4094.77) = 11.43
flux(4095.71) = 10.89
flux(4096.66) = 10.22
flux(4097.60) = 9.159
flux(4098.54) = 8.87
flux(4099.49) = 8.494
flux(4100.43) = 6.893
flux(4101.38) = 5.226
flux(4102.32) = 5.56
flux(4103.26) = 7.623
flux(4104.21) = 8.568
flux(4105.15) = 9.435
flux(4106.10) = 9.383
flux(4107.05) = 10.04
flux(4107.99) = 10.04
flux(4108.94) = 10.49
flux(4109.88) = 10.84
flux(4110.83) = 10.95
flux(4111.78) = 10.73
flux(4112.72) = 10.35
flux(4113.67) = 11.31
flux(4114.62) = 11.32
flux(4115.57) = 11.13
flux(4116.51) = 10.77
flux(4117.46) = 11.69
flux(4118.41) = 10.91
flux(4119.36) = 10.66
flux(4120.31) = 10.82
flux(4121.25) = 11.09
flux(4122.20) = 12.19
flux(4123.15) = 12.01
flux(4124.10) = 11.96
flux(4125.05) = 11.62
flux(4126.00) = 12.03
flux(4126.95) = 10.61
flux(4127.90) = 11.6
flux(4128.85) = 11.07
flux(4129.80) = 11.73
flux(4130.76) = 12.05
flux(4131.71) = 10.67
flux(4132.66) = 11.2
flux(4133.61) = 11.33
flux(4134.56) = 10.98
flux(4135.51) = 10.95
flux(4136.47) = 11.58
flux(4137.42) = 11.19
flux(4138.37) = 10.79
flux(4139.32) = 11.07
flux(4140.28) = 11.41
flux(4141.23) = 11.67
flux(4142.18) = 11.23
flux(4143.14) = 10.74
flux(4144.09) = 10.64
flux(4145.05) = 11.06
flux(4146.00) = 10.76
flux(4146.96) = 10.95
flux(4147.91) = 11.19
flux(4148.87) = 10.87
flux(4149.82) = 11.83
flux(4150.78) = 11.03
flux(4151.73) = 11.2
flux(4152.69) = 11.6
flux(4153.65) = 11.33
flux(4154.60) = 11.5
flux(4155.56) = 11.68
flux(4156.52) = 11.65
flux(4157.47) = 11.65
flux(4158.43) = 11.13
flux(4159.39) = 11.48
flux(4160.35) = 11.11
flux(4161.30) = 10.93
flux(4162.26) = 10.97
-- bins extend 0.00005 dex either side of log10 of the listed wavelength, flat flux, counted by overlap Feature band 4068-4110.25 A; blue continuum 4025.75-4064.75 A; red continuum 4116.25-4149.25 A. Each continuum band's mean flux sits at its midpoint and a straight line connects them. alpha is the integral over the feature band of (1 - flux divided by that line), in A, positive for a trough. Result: 3.6 A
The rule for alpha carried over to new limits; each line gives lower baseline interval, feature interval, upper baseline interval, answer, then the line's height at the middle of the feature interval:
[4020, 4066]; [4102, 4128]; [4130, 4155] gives 1.47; 11.2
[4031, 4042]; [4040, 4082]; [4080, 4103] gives -1.65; 10.8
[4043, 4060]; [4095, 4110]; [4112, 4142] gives 3.24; 11.3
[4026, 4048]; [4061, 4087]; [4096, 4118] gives -1.84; 10.4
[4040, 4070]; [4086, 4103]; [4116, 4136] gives 2.31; 11.3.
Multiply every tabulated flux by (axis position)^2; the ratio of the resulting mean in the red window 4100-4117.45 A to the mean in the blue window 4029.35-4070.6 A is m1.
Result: 0.87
